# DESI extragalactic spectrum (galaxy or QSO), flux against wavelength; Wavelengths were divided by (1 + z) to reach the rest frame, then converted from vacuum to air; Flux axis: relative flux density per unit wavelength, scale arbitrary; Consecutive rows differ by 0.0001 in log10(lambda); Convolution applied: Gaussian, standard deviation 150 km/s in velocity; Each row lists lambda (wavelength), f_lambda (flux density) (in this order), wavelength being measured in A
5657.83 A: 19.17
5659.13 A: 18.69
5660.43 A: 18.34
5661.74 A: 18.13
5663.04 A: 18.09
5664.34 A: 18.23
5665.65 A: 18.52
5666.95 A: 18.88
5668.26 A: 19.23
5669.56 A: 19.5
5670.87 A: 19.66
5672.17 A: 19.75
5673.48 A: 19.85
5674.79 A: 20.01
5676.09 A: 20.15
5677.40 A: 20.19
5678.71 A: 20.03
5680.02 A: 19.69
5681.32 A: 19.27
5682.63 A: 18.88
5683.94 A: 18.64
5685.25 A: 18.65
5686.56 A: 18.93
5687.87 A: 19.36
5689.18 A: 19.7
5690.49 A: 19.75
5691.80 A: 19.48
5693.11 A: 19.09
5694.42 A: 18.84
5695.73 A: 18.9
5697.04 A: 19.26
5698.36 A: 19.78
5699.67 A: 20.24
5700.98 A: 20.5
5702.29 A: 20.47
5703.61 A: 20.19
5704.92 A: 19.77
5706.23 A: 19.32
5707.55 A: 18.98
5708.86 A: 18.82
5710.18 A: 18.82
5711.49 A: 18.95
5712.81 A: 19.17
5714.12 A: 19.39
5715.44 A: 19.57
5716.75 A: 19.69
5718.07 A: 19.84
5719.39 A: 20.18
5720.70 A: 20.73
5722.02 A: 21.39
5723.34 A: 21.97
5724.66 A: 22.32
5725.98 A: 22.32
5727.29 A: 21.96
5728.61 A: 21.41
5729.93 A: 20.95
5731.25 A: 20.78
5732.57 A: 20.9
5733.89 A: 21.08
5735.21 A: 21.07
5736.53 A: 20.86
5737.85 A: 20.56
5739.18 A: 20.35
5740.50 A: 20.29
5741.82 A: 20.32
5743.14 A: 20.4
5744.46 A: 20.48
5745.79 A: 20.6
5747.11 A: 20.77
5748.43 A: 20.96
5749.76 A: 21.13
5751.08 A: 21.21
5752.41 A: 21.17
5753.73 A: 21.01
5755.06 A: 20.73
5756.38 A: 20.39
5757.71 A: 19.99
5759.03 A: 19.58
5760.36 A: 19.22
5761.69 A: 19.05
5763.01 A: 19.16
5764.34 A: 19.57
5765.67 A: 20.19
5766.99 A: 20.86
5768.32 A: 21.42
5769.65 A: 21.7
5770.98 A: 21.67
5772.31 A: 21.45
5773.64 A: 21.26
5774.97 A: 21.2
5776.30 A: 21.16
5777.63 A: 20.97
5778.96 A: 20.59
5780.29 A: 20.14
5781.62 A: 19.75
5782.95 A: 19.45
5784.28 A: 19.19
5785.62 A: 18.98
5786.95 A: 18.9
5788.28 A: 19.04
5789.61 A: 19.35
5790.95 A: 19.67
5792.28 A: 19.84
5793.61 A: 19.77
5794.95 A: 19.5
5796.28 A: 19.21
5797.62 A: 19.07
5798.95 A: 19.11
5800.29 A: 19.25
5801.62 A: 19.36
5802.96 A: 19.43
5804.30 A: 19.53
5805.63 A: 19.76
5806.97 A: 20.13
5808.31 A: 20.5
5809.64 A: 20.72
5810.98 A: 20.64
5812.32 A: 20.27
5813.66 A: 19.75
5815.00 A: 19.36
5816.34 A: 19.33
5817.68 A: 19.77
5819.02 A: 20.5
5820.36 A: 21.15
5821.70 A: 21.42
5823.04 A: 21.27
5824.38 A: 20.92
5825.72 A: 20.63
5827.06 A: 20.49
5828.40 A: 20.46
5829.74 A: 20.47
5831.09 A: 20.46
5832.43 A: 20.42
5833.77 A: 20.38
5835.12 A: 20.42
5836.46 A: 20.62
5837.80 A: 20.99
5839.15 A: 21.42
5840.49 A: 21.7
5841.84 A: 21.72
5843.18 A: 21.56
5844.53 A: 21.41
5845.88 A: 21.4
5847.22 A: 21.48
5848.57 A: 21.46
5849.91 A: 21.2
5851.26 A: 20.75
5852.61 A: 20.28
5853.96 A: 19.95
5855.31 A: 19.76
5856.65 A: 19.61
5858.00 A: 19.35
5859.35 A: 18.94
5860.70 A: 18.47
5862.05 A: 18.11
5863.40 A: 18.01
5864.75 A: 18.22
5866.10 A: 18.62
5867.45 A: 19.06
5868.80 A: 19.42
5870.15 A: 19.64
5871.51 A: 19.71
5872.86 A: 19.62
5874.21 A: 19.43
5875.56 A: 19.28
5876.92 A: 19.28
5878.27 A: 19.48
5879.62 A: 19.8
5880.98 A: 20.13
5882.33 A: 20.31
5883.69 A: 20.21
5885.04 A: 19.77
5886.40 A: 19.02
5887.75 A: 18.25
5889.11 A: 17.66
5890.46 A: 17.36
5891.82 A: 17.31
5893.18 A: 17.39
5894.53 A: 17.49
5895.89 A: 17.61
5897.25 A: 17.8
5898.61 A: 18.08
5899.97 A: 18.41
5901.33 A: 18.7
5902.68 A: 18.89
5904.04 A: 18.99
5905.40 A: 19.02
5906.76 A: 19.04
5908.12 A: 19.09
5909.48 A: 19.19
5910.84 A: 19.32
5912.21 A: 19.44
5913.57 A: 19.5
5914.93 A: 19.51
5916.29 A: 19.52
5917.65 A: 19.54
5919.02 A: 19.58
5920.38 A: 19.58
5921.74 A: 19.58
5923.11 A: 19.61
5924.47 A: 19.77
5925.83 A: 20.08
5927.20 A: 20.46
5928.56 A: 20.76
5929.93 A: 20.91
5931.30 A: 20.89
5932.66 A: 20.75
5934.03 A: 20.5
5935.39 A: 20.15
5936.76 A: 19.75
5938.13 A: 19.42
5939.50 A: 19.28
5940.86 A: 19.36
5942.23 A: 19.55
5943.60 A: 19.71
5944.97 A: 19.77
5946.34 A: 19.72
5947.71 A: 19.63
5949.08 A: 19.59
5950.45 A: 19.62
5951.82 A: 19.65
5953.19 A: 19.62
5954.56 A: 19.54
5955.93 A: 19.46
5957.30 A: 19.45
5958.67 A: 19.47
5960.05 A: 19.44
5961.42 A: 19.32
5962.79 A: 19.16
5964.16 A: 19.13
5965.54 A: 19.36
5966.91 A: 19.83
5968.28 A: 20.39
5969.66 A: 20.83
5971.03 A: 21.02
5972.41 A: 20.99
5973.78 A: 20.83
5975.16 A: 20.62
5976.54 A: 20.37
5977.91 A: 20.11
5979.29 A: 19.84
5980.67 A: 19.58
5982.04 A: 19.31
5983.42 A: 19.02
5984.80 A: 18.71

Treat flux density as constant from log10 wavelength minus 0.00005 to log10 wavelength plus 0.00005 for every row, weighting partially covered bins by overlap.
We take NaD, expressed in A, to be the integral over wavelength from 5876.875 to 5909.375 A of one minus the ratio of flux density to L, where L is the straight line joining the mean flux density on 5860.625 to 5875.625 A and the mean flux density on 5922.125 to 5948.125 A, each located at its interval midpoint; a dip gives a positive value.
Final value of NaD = 1.1 A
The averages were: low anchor 19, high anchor 20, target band 18.7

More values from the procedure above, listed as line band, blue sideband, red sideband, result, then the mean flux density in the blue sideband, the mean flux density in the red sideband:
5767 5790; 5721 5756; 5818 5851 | 0.7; 21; 21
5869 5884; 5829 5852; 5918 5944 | 0.7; 21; 20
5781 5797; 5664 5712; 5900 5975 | 0.1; 19.4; 19.7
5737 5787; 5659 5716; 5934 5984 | -2.5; 19.3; 19.8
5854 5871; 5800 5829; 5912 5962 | 0.9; 20.2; 19.8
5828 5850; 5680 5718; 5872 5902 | -2.5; 19.4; 18.7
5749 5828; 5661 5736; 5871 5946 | -2.3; 19.8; 19.3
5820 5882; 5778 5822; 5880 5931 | -2.3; 19.8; 19.1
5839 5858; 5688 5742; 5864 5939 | -1.3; 20.2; 19.3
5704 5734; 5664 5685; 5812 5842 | -0.9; 19.4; 20.6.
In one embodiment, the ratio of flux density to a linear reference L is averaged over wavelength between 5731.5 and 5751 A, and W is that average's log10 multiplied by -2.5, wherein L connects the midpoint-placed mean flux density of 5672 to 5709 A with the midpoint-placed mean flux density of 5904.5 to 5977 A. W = -0.06 mag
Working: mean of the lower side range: 19.5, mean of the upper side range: 19.8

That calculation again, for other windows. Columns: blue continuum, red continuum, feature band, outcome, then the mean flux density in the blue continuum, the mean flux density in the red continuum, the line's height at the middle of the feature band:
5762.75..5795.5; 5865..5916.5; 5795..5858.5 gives -0.04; 20.2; 18.9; 19.7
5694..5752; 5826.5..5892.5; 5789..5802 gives 0.04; 20.4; 19.9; 20.1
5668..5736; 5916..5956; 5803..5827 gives -0.02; 20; 19.9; 19.9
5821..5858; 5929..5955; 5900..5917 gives 0.06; 20.8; 19.9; 20.2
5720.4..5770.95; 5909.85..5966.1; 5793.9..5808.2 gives 0.05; 20.8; 19.7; 20.5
